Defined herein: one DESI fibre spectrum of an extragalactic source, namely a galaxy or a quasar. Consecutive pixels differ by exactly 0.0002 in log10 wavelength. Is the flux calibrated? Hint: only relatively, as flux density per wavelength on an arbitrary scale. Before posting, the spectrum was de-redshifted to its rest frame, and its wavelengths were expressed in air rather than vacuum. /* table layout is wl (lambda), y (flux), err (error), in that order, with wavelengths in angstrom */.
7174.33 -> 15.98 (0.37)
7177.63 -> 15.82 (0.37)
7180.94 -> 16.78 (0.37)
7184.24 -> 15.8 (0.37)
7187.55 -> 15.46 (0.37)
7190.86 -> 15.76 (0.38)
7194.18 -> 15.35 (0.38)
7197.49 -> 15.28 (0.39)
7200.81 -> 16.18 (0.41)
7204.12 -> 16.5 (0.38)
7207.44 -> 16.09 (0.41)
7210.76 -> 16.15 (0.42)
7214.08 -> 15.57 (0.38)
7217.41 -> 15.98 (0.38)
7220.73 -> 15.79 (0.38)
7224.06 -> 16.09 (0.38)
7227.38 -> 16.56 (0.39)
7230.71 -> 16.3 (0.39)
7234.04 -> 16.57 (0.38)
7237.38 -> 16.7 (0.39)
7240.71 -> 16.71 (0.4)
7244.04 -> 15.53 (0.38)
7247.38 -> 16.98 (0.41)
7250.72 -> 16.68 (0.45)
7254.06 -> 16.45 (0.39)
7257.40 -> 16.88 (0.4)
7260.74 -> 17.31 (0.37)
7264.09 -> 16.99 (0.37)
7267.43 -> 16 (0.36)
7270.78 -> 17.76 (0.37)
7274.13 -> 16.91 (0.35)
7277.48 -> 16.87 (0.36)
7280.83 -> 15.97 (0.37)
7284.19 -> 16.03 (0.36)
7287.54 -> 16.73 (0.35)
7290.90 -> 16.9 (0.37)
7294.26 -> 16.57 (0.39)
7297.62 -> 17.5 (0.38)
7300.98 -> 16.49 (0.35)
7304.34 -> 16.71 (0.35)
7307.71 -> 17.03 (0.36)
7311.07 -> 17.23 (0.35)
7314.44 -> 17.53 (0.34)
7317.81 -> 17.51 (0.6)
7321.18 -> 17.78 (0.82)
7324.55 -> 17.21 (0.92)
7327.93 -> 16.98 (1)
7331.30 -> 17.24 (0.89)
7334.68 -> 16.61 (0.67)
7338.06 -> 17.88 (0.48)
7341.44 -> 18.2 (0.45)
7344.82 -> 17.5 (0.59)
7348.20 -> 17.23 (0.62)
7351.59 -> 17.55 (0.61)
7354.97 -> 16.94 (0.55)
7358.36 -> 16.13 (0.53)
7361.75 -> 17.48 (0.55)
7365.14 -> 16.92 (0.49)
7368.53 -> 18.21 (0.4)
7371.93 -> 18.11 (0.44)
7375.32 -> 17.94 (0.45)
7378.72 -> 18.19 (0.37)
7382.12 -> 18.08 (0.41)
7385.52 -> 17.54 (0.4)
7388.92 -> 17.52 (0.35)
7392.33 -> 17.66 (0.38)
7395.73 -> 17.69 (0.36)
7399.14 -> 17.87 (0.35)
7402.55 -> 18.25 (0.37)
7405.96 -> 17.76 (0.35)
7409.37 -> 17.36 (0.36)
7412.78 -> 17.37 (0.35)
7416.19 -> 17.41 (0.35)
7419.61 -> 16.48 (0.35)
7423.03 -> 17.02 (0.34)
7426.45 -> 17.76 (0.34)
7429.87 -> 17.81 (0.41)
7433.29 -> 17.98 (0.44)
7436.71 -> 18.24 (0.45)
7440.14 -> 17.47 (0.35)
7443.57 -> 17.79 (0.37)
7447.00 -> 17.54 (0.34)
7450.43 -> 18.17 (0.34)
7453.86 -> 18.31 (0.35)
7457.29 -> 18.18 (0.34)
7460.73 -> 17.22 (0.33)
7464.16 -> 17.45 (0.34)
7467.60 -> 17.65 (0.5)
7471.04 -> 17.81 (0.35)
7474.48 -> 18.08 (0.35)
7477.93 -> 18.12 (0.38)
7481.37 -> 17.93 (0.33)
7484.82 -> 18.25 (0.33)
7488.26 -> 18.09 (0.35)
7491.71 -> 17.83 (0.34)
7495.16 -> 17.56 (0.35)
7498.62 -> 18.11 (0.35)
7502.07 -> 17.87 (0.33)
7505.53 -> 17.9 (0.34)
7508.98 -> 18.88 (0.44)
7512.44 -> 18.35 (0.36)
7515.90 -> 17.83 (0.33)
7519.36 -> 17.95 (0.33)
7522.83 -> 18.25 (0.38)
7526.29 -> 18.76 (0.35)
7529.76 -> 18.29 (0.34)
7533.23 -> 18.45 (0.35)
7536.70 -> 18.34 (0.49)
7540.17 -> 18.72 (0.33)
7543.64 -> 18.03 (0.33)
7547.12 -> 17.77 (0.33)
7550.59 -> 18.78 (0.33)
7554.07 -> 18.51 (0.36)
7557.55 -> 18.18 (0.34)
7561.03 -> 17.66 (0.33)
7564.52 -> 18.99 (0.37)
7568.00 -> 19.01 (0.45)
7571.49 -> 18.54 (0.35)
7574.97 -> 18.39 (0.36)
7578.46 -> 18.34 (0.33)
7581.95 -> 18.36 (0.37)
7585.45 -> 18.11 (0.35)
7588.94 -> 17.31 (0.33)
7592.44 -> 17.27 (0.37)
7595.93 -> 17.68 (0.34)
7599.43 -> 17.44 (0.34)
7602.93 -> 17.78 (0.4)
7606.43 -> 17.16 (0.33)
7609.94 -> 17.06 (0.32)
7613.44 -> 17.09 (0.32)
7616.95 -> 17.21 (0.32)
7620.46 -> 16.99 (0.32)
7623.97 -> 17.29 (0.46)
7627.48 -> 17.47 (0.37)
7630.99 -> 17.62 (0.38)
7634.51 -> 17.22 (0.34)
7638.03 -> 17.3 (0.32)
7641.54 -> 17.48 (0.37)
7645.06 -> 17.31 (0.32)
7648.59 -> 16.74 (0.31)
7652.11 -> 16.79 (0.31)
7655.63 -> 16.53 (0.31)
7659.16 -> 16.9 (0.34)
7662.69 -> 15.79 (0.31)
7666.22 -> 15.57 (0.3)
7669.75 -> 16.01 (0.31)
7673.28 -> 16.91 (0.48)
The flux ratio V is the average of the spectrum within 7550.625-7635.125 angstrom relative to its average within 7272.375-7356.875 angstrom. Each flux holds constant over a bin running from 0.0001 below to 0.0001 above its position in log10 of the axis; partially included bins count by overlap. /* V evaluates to 1.0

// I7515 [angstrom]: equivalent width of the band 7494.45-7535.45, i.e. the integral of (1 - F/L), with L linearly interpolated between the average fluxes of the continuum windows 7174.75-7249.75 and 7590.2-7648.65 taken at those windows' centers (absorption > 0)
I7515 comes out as -2.9 angstrom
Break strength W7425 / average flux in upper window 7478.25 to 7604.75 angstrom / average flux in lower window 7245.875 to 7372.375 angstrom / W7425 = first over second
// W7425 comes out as 1.06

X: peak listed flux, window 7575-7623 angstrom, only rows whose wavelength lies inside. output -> 18.36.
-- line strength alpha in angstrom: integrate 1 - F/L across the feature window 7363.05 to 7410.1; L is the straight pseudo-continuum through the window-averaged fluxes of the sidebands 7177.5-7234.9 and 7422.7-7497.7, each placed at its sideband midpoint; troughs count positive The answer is -1.3 angstrom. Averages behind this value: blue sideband 16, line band 17.8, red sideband 17.8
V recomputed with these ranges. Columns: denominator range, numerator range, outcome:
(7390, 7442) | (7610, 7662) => 0.97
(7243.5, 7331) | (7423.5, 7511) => 1.06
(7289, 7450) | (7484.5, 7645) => 1.03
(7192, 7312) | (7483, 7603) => 1.10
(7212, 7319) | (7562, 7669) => 1.05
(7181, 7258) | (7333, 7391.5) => 1.09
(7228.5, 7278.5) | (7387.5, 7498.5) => 1.06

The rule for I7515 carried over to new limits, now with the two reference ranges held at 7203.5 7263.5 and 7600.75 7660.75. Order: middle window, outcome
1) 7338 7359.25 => -0.9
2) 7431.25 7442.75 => -0.7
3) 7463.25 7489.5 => -1.7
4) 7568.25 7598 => -1.7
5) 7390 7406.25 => -1.1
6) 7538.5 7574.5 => -2.9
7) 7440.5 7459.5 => -1.3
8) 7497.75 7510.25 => -0.9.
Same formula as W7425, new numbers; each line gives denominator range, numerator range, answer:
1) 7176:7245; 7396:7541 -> 1.12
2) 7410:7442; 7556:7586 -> 1.05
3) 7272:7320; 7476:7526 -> 1.07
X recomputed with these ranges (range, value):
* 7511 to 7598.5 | 19.01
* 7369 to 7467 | 18.31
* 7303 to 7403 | 18.25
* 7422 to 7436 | 17.98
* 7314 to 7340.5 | 17.88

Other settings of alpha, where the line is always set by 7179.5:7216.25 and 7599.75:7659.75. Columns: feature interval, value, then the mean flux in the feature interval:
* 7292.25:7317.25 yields -1.3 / 17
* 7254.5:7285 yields -1.2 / 16.8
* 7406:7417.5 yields -0.6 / 17.4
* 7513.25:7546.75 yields -2.7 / 18.3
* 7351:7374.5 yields -1.4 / 17.4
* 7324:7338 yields -0.7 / 17.1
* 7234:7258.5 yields -0.8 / 16.6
